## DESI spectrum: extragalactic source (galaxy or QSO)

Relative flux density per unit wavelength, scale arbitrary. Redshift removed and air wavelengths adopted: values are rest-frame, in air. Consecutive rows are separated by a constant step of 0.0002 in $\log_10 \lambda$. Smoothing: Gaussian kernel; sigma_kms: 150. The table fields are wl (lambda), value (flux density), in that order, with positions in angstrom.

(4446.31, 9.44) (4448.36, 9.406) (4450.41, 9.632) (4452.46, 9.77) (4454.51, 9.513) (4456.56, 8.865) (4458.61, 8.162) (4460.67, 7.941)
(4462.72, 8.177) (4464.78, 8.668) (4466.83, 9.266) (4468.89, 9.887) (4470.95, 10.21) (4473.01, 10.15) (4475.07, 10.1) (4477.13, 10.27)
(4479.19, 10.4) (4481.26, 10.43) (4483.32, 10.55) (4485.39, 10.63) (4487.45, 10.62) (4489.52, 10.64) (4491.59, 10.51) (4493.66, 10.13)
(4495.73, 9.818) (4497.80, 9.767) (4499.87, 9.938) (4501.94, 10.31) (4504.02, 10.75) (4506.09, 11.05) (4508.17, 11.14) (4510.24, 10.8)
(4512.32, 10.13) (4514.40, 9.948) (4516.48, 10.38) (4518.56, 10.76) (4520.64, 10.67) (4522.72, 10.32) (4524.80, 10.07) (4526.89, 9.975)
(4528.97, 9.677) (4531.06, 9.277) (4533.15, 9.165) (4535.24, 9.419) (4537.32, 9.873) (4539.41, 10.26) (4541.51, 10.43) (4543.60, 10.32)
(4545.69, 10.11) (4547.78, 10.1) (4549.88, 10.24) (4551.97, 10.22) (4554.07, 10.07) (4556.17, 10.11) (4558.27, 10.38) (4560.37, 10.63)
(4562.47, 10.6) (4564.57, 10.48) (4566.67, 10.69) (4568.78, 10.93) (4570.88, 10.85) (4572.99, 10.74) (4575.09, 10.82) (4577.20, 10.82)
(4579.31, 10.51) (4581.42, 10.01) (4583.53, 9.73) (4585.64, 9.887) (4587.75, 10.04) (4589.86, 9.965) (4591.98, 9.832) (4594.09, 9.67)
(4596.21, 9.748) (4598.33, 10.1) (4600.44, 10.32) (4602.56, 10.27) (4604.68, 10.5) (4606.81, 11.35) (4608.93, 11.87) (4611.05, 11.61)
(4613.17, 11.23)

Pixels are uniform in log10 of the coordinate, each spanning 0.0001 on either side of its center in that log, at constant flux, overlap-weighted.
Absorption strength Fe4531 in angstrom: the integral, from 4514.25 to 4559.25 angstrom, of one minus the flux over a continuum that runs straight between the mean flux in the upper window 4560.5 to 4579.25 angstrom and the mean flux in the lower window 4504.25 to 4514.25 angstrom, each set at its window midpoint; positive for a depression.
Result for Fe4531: 2.7 angstrom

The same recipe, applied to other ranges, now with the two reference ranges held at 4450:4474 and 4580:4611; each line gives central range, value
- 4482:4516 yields -3.4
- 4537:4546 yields -0.4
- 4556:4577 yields -1.3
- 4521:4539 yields -0.1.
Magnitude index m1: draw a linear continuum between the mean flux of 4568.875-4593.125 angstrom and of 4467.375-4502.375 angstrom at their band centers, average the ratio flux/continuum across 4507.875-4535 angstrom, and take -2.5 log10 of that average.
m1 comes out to 0.02 mag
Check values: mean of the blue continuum 10.2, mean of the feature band 10.1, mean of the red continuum 10.3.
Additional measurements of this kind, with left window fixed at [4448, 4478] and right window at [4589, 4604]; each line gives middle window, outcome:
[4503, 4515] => -0.12 mag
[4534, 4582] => -0.06 mag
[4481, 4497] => -0.10 mag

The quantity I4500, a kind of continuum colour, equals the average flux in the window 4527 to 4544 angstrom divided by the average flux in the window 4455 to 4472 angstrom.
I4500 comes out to 1.10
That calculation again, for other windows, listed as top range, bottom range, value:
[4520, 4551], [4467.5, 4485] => 0.98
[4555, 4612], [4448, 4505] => 1.07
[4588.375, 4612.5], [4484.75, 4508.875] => 1.01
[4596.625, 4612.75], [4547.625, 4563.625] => 1.05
